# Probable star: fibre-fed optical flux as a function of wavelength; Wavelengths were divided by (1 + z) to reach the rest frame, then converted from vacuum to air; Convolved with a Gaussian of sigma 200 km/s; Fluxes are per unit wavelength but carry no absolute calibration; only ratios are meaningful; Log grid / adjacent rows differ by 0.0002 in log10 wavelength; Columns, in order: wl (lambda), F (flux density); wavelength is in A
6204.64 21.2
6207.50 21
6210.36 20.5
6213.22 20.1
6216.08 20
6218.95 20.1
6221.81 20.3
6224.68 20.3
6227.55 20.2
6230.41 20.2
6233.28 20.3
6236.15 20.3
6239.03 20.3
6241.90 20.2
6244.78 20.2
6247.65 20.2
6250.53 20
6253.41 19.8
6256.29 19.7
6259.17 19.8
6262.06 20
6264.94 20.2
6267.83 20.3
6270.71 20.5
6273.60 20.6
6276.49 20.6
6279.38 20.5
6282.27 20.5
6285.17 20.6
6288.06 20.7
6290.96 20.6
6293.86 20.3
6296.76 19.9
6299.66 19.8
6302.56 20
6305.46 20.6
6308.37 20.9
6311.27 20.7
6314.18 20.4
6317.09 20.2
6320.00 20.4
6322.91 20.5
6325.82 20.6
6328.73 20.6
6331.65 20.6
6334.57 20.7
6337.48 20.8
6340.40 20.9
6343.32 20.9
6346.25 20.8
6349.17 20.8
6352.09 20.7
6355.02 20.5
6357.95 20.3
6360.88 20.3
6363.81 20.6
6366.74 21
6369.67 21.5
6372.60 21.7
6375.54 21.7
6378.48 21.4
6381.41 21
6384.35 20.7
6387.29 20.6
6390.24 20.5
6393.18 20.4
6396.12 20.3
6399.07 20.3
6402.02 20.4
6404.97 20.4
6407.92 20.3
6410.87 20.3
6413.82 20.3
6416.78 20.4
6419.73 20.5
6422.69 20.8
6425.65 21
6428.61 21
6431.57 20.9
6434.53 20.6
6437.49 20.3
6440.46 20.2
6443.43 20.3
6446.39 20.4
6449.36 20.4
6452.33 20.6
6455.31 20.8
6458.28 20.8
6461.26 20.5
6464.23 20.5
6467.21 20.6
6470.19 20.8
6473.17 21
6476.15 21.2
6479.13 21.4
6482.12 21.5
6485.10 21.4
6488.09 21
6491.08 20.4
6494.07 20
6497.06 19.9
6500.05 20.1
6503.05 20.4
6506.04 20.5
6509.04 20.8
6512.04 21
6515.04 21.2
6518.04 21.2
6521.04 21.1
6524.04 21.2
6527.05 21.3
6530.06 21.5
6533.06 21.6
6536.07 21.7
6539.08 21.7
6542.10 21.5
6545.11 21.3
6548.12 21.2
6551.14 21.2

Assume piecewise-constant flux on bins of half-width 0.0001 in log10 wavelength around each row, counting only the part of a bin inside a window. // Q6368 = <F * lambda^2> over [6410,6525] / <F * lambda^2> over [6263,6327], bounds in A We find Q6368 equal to 1.07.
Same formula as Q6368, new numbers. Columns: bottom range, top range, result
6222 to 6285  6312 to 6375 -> 1.05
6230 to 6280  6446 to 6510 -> 1.10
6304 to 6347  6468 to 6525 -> 1.07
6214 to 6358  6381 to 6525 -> 1.07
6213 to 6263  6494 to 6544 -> 1.14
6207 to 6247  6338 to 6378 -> 1.08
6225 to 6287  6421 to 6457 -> 1.08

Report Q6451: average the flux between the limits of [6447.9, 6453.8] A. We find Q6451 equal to 20.5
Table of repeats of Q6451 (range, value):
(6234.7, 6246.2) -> 20.2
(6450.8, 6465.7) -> 20.6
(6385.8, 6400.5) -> 20.4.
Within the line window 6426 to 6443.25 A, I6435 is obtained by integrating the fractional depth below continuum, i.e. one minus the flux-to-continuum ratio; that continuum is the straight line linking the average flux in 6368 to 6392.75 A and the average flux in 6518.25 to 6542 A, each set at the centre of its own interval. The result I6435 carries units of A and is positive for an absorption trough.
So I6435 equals 0.5 A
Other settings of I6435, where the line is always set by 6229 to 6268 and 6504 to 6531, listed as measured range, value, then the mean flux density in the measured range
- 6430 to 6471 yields 0.55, 20.5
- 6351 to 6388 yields -0.72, 20.9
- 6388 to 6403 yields 0.17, 20.4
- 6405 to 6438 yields 0.22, 20.6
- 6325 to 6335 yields -0.11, 20.6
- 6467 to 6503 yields 0.31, 20.8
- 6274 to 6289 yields -0.27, 20.6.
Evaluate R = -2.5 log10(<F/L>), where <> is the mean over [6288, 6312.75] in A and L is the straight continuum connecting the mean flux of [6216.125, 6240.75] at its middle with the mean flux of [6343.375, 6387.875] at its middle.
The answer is 0.012 mag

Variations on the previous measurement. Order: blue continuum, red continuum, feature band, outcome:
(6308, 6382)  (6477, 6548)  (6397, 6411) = 0.03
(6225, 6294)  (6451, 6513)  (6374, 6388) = -0.03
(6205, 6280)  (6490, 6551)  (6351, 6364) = 0.01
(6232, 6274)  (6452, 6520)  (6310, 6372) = -0.02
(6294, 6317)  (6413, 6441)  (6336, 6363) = -0.01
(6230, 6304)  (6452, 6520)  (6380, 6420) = 0.01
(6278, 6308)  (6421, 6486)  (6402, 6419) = 0.02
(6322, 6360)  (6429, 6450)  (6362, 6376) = -0.03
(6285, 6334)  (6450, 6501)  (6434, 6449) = 0.02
